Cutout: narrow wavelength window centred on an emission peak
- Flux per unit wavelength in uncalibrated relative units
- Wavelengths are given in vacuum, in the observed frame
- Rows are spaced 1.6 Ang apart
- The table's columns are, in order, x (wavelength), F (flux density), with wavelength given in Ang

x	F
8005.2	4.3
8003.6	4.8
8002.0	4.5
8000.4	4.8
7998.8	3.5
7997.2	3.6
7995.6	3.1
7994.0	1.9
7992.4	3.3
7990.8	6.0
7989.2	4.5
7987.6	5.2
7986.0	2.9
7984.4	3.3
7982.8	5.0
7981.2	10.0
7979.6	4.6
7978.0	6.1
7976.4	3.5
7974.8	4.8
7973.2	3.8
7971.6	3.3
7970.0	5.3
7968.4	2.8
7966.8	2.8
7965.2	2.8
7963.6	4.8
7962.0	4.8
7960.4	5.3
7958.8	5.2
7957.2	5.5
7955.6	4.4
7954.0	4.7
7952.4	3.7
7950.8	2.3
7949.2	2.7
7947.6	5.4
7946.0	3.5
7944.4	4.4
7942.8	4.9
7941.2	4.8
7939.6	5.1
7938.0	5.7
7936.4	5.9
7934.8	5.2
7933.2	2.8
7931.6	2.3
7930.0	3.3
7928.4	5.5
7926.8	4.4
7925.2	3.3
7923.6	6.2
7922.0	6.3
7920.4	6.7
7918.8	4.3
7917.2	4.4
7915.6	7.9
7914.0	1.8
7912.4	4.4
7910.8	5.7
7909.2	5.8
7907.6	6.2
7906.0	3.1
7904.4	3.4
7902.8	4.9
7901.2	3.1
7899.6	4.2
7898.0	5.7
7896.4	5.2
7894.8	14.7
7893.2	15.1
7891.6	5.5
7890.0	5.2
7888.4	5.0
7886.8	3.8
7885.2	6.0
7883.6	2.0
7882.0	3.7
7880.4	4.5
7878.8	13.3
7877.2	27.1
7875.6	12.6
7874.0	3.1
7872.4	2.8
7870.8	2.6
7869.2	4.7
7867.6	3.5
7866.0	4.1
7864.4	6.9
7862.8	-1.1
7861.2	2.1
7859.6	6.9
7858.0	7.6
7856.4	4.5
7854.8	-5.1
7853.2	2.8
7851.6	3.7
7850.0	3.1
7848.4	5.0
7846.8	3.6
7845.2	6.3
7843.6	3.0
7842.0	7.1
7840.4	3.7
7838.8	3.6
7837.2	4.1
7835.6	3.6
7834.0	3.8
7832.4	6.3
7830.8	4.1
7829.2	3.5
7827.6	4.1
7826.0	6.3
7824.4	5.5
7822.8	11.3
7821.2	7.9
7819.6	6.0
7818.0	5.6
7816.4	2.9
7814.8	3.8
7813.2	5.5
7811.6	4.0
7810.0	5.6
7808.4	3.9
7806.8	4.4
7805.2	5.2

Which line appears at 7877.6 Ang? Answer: [S II]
